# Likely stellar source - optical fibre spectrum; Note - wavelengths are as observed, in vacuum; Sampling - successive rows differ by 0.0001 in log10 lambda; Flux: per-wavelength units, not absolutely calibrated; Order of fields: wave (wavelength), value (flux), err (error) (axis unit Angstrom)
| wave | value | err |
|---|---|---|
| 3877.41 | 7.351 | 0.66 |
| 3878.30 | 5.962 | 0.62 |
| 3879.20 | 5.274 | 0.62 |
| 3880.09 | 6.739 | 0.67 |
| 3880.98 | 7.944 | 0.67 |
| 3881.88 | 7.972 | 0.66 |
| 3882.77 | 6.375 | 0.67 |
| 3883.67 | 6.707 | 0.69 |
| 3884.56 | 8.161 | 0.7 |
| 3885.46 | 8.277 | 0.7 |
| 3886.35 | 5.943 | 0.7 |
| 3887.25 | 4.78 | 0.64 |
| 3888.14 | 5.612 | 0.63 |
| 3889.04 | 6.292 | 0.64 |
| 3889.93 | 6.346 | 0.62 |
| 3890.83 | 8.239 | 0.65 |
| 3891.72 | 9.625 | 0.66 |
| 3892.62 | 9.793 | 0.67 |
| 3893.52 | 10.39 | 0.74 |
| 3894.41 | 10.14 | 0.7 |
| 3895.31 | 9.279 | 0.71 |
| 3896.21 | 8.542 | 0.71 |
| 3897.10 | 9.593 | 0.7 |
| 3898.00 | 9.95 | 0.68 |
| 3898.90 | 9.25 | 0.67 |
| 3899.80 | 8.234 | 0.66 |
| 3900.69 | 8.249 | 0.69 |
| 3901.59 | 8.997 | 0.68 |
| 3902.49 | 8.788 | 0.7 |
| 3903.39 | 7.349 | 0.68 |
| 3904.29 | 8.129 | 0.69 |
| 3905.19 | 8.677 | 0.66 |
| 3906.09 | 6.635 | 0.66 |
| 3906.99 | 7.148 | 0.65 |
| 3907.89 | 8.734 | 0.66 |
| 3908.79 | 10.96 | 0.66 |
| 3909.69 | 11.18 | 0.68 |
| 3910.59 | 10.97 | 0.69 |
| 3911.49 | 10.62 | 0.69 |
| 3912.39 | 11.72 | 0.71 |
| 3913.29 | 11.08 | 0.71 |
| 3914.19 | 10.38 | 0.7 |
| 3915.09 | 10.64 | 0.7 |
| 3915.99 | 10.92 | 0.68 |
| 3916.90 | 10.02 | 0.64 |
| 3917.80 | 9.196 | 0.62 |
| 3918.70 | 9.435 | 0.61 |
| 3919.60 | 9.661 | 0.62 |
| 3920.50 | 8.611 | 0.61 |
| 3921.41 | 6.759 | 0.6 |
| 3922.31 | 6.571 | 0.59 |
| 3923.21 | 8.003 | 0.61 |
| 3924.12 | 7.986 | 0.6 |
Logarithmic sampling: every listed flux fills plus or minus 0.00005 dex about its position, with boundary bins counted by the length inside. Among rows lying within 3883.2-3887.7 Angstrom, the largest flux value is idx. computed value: 8.277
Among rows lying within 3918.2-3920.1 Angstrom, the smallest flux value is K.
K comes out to 9.435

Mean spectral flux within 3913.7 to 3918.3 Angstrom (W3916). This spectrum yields 10.2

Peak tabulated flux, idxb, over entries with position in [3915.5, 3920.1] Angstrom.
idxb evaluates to 10.92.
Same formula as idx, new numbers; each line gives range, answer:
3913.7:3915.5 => 10.64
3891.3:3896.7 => 10.39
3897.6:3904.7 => 9.95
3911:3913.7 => 11.72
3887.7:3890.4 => 6.346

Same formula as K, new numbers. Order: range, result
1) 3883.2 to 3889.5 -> 4.78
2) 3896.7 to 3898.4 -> 9.593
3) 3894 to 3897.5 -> 8.542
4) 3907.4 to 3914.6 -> 8.734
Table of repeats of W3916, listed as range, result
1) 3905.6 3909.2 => 8.34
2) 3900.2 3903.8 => 8.36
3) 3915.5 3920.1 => 9.85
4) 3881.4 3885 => 7.3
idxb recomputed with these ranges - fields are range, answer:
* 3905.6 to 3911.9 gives 11.18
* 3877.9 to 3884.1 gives 7.972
